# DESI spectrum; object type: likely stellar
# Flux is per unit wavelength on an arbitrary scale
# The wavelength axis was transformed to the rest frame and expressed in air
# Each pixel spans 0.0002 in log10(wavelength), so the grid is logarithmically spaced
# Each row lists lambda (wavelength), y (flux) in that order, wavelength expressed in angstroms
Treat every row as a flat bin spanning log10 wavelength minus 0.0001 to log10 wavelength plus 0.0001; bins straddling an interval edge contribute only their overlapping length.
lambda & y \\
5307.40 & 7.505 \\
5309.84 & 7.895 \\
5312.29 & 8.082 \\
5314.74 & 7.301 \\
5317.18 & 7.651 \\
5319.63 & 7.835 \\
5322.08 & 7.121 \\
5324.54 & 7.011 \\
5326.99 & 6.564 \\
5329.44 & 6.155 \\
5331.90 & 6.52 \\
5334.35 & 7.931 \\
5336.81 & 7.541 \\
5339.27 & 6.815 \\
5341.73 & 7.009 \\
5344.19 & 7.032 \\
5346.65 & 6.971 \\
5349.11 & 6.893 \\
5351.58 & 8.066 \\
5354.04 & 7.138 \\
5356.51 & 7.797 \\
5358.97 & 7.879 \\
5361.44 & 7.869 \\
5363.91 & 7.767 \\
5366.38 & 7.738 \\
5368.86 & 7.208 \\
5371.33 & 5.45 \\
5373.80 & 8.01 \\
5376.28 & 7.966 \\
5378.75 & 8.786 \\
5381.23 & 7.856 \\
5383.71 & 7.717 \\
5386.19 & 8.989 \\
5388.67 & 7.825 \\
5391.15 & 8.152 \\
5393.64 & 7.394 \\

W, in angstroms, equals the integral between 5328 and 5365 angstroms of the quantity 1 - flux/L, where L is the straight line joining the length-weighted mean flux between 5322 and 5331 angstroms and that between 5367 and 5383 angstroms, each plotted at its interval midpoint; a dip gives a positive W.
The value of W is -1.4 angstroms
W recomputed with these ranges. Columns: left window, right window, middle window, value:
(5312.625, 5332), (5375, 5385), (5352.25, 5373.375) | 1.04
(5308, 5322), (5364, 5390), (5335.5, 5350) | 1.26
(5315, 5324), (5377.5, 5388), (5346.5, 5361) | 0.75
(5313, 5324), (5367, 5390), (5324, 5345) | 1.67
